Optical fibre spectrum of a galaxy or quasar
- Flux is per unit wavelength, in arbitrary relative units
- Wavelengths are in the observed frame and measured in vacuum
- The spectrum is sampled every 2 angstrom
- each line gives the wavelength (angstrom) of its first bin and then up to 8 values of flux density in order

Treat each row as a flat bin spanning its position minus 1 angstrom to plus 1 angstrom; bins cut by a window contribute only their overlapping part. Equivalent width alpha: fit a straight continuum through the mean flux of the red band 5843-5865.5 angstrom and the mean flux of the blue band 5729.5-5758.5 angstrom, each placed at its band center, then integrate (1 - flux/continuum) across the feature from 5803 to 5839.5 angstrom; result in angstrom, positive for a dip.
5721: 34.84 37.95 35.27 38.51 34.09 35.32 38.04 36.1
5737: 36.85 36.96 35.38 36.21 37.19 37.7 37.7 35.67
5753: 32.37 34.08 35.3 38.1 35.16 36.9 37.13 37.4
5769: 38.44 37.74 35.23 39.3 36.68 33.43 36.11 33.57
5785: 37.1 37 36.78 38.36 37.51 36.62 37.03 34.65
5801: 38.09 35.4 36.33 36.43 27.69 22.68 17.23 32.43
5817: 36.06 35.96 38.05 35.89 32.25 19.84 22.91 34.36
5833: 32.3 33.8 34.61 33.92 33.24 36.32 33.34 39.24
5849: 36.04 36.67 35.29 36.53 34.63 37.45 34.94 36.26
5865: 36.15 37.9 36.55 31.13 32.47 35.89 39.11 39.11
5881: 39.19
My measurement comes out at 4.78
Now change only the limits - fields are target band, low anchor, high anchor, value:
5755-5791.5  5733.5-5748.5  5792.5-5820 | -1.7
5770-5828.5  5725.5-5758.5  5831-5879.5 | 2.8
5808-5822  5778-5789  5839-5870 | 2.2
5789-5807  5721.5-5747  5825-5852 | -1.3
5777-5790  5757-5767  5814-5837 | -0.2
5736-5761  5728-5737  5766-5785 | 0.1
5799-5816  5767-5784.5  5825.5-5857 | 1.9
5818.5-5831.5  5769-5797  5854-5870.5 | 1.9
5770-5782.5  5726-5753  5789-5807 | 0.1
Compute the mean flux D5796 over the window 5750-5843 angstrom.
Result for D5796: 34.3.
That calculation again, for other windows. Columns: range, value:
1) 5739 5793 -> 36.4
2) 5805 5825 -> 31.7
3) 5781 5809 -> 36.2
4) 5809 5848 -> 31.7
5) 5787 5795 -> 37.4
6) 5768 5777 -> 37.6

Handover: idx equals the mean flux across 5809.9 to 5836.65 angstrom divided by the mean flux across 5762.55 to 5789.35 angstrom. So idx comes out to 0.83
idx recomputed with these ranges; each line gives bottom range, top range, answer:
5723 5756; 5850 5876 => 0.98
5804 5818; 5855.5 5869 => 1.22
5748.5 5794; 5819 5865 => 0.94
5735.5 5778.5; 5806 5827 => 0.85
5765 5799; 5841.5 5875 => 0.97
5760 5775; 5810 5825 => 0.84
